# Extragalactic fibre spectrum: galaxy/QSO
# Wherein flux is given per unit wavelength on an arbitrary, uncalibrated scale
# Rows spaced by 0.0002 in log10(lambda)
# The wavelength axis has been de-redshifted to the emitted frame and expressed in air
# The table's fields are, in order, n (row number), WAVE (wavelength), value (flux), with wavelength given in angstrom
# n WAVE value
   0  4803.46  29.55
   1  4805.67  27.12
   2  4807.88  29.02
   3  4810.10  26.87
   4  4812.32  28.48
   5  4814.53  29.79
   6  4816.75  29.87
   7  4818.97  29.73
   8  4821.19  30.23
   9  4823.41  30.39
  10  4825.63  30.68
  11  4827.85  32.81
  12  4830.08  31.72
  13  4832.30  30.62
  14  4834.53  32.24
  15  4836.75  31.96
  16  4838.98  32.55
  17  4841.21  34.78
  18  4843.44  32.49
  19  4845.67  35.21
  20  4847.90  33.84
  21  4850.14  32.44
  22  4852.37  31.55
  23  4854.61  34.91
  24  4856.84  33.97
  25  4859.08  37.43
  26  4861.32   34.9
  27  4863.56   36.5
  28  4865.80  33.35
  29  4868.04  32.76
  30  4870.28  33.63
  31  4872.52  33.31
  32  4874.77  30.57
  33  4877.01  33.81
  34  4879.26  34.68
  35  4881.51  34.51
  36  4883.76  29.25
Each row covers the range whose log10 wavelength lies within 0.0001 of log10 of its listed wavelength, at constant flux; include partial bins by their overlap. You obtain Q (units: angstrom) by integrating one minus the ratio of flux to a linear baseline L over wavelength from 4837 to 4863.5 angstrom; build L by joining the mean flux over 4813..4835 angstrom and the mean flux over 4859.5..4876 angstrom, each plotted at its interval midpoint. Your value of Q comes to -1.2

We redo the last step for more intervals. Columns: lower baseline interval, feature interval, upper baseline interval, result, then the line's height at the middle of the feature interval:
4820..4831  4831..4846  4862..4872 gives -0.3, 32.1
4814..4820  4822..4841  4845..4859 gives -0.2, 31.5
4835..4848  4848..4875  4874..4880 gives -0.5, 33.2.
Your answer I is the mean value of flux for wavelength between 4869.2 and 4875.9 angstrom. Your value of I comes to 32.5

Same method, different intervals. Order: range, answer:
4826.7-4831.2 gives 32.3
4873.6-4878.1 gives 32.2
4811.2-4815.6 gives 29.1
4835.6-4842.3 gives 33.1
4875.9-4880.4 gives 34.2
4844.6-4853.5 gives 33.2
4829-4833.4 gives 31.2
